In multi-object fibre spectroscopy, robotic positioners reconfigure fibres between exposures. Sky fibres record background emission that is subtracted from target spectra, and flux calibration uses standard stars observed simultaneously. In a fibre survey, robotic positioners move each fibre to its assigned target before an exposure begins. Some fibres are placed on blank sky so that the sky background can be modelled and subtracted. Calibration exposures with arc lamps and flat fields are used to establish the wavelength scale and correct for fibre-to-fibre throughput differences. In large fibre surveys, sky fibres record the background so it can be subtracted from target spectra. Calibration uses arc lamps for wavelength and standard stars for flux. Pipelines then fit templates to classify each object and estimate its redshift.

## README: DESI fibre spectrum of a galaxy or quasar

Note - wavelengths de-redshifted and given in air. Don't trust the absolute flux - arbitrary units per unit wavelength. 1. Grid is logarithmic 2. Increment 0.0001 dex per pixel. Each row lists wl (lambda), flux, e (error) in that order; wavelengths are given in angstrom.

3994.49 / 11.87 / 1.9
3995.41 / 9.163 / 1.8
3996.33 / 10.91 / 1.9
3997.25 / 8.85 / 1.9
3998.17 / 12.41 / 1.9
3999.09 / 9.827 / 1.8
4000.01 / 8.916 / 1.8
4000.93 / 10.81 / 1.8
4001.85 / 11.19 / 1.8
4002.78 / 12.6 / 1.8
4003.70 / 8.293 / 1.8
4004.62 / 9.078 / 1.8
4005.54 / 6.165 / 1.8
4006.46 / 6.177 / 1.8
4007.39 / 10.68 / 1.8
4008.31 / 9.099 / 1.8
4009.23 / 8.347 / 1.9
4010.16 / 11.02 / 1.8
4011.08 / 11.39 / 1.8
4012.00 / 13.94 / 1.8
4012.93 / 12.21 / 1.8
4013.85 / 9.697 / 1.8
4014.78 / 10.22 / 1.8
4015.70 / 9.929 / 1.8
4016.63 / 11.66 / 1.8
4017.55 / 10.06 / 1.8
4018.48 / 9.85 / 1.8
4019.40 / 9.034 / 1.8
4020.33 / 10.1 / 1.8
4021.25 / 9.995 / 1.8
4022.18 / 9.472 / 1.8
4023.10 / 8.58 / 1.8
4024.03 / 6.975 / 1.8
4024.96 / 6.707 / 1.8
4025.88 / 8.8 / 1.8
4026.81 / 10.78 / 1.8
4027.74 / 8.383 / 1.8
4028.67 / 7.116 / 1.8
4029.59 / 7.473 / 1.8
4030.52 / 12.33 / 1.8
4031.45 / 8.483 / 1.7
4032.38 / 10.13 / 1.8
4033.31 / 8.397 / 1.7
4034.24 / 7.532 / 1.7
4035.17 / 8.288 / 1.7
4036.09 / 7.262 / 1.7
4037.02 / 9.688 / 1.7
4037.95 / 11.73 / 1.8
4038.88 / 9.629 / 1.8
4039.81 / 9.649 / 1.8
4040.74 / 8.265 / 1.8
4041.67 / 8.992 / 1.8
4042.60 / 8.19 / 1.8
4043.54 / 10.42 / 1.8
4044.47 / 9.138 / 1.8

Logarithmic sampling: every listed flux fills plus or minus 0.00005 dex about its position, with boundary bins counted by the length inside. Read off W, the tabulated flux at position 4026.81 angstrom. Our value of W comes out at 10.78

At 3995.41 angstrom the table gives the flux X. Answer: 9.163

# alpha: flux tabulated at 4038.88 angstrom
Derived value 9.629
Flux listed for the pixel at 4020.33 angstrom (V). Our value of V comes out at 10.1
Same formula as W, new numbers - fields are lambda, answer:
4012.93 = 12.21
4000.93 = 10.81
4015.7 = 9.929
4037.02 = 9.688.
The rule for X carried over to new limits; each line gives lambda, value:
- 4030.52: 12.33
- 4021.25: 9.995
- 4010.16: 11.02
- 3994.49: 11.87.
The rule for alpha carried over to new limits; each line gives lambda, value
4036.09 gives 7.262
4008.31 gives 9.099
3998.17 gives 12.41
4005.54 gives 6.165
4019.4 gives 9.034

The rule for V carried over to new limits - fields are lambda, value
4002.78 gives 12.6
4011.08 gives 11.39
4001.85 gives 11.19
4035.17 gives 8.288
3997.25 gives 8.85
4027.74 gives 8.383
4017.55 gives 10.06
